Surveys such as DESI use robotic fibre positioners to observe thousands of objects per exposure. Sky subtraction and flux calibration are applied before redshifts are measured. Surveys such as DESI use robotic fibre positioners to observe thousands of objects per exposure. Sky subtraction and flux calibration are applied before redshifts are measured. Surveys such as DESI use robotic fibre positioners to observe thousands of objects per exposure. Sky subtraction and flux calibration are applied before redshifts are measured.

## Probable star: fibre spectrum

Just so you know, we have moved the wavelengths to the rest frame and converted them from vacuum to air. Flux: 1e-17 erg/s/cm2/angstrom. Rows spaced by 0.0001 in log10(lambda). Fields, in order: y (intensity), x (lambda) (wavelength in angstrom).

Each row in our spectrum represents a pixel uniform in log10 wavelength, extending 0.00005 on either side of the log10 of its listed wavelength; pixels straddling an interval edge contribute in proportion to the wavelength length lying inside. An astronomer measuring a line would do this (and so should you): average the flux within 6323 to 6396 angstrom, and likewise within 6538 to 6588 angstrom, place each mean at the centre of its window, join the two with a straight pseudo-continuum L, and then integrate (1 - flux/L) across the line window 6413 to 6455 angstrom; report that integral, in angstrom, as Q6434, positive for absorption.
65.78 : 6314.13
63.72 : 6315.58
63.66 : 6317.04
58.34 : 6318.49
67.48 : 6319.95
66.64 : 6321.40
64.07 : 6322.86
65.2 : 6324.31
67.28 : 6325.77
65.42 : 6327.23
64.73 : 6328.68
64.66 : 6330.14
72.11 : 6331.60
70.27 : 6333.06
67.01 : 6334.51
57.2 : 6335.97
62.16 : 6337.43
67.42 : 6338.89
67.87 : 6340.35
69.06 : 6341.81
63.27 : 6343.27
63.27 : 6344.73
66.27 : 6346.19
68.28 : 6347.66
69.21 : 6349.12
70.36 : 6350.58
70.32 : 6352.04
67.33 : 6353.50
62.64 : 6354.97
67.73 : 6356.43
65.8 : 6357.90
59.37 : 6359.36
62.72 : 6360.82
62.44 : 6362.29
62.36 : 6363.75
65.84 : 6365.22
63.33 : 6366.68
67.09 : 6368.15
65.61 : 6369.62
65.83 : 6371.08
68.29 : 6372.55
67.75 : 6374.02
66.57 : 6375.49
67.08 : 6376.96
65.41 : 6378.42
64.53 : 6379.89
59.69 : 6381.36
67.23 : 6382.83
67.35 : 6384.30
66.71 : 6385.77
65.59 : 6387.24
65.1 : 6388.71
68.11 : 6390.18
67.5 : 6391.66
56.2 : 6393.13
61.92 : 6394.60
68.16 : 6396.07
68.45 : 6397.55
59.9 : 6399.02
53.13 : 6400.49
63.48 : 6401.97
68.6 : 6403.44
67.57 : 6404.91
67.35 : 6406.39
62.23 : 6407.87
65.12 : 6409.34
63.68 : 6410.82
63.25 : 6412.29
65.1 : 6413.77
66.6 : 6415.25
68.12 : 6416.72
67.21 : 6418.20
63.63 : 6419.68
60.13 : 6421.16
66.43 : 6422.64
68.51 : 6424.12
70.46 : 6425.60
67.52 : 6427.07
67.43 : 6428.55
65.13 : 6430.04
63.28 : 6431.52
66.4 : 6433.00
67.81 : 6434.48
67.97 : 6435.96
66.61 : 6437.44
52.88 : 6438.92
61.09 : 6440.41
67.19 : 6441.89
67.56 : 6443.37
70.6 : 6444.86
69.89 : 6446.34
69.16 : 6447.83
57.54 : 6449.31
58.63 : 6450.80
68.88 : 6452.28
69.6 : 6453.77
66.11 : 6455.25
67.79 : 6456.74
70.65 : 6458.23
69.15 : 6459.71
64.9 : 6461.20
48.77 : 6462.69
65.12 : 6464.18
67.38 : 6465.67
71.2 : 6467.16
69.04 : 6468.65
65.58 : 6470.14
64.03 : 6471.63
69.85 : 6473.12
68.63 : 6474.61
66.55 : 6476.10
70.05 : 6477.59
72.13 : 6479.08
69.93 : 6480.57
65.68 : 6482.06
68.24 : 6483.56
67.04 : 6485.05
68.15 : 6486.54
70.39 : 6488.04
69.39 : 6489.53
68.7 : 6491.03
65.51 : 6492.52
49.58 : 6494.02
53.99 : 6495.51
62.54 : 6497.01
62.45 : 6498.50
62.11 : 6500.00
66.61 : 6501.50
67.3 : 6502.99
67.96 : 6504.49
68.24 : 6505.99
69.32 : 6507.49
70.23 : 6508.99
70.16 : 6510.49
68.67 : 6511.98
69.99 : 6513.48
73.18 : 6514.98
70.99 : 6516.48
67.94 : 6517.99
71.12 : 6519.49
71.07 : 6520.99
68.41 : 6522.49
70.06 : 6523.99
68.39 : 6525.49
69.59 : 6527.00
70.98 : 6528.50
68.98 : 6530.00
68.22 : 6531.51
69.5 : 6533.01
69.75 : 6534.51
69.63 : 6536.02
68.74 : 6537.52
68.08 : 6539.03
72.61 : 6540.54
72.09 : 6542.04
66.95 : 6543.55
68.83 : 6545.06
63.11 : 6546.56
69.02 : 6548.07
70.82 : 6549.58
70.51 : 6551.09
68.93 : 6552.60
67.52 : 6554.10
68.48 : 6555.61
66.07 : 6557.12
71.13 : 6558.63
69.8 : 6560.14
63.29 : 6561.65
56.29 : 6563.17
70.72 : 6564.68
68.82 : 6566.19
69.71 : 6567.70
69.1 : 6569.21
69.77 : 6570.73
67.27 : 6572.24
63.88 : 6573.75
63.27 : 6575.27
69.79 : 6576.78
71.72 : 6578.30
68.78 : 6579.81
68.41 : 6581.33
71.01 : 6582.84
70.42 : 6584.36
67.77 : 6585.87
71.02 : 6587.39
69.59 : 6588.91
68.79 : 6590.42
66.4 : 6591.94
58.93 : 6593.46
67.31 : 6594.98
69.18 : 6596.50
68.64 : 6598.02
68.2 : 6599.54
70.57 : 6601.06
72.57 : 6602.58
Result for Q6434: 0.53 angstrom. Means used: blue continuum 65.6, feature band 65.8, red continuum 68.3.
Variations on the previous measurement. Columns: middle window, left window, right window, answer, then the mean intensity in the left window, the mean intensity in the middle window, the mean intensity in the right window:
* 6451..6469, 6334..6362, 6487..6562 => 0.2 angstrom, 65.6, 66.3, 68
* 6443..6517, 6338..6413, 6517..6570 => 0.8 angstrom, 65.3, 66.7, 68.7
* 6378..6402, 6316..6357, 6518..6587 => 1.0 angstrom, 66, 64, 68.6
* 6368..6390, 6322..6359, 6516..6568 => 0.2 angstrom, 66.3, 66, 68.7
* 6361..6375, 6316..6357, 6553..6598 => 0.2 angstrom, 66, 65.3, 67.8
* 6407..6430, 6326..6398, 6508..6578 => 0.3 angstrom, 65.7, 65.7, 68.7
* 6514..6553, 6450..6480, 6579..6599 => -1.2 angstrom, 66.7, 69.5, 68.2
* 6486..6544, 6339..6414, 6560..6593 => -0.7 angstrom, 65.3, 67.9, 67.9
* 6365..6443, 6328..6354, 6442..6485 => 1.9 angstrom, 66.7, 65.2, 66.9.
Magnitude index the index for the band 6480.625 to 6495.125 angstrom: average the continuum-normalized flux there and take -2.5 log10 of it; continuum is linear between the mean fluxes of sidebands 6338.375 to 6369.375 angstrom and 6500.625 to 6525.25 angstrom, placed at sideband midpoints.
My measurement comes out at 0.05 mag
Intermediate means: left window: 65.8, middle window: 65.7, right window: 69.4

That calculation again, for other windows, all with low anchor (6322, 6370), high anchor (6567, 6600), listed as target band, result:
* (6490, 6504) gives 0.08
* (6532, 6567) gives -0.01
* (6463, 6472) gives 0.01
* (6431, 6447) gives 0.02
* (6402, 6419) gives 0.01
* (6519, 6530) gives -0.04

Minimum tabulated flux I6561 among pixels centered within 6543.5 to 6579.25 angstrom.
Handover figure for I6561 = 56.29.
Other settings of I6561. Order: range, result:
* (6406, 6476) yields 48.77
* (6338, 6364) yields 59.37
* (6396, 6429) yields 53.13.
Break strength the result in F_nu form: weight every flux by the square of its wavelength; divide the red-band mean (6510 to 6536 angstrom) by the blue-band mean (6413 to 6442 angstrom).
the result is 1.10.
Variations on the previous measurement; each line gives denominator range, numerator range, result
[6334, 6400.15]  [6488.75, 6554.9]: 1.09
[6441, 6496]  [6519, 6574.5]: 1.06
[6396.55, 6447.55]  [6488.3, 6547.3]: 1.07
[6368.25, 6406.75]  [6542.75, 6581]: 1.10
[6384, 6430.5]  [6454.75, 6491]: 1.05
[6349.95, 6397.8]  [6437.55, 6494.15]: 1.04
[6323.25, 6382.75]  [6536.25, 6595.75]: 1.11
